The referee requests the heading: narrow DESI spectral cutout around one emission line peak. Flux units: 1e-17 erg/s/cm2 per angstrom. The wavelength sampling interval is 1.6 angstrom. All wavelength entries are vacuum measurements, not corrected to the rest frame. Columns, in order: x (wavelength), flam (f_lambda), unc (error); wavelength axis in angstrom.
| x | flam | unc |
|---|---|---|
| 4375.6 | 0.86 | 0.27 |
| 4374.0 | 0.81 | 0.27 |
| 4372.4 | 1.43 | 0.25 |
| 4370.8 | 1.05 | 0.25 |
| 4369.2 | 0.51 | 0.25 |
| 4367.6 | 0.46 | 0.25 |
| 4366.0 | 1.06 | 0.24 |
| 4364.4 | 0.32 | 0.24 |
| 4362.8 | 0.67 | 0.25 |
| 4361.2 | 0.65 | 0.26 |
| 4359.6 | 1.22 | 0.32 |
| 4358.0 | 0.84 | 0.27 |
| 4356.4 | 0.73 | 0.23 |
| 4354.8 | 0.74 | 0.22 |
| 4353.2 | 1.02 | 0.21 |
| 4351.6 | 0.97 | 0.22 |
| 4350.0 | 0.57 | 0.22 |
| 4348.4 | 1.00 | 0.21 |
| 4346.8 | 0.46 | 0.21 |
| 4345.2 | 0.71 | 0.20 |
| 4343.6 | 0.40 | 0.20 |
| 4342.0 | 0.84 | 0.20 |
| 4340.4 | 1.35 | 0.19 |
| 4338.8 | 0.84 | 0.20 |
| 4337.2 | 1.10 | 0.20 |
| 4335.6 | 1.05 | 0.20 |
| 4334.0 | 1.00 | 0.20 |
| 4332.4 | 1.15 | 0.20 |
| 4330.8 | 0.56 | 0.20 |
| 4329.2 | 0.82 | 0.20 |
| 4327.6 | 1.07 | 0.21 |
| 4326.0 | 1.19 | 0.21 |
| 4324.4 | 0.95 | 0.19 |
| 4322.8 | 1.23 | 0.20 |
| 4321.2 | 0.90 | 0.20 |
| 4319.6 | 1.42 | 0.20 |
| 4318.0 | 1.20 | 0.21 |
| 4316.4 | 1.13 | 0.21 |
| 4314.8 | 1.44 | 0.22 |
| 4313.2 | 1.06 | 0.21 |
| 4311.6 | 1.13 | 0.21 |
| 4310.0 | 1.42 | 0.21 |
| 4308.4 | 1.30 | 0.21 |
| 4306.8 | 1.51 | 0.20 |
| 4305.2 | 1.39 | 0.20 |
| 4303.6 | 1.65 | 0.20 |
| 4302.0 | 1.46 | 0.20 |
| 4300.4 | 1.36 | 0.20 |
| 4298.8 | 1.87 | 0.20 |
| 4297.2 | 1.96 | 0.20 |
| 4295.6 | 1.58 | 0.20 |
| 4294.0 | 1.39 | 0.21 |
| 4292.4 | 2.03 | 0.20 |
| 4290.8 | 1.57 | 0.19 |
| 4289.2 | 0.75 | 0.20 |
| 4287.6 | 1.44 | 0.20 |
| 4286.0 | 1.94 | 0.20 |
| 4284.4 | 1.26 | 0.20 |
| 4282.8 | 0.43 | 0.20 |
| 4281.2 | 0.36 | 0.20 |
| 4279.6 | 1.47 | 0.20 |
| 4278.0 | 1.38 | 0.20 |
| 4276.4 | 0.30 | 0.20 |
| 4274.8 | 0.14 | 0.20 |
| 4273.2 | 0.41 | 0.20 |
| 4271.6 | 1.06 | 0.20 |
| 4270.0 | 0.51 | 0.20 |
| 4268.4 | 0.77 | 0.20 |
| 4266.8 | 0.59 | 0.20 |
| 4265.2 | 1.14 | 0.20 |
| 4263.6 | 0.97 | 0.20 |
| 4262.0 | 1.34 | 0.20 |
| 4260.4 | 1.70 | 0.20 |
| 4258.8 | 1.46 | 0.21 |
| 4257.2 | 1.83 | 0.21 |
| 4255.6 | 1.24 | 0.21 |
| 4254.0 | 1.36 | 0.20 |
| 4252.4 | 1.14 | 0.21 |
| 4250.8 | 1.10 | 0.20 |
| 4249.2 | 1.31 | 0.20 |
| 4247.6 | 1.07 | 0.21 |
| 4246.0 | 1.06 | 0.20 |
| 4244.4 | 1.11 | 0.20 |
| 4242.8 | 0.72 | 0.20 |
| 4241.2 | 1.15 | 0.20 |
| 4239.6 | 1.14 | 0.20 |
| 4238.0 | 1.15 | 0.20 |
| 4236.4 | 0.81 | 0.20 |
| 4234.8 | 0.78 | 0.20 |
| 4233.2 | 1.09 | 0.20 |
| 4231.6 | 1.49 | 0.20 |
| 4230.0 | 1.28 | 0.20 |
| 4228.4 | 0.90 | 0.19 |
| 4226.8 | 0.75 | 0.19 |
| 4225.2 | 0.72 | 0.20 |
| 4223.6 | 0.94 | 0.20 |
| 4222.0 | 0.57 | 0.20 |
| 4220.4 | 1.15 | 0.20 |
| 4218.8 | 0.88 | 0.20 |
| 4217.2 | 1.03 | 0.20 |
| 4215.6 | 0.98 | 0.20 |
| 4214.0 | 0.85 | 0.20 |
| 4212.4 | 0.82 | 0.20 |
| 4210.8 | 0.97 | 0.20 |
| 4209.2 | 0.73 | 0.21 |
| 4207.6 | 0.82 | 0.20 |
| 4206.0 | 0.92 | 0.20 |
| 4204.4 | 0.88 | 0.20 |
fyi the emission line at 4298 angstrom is C IV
